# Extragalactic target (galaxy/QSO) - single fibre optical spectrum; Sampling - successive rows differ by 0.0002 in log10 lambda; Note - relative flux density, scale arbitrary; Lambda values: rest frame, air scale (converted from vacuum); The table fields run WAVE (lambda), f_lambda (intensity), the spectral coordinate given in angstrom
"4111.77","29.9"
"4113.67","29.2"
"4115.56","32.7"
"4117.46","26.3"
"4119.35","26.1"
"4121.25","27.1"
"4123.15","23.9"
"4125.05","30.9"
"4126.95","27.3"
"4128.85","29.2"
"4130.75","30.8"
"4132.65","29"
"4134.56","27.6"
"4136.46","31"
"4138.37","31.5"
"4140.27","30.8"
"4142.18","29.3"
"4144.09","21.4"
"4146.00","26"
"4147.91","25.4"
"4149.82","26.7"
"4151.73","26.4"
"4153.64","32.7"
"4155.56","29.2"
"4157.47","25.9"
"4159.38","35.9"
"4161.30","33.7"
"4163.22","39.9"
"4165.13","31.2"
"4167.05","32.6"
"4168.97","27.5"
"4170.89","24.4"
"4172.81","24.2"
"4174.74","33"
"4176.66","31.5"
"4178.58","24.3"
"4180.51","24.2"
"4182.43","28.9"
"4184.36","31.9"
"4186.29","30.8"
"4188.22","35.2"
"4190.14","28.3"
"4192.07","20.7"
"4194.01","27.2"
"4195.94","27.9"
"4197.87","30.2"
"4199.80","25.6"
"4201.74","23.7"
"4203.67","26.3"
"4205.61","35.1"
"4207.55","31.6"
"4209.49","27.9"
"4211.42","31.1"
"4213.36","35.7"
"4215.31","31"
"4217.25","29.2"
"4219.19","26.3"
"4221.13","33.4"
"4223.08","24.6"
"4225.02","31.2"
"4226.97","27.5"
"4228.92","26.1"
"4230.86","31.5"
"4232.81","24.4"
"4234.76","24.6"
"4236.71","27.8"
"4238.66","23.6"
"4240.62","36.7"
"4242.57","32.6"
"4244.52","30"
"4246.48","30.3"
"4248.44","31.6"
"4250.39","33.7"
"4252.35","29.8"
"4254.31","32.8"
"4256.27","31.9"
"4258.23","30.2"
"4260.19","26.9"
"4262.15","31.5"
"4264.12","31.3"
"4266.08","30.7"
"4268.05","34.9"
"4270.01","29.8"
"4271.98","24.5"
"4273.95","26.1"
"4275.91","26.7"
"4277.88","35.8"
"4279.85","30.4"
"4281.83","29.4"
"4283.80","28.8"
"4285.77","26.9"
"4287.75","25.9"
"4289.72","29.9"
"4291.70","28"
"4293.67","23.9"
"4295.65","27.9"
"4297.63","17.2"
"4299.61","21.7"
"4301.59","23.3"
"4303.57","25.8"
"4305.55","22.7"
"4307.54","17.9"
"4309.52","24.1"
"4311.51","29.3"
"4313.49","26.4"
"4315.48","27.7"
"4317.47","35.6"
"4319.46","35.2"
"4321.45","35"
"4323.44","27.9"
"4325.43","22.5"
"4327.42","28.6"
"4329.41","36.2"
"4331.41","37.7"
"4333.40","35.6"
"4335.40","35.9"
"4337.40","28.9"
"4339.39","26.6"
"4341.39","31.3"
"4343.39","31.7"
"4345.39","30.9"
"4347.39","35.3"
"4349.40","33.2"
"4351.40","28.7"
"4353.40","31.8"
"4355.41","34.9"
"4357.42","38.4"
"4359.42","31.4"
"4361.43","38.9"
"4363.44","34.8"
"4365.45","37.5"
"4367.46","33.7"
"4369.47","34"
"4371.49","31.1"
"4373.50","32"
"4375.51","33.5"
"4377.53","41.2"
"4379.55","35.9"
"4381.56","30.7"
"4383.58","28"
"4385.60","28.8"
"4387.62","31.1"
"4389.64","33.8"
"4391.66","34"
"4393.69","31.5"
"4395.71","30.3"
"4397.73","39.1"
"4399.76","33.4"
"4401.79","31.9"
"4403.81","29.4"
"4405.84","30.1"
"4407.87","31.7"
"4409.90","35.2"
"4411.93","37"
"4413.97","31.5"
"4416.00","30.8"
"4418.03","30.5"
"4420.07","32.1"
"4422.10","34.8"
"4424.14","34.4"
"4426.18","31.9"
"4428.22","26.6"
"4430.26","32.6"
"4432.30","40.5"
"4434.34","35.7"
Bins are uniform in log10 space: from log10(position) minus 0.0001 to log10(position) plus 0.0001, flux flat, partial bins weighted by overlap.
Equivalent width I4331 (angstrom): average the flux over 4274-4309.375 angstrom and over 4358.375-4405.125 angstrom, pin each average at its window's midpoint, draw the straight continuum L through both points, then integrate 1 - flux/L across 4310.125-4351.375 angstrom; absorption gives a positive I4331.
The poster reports -3.3 angstrom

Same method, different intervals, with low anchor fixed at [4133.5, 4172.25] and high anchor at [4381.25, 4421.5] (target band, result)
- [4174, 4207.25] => 1.4 angstrom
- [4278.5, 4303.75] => 3.8 angstrom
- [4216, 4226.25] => 0.4 angstrom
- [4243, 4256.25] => -0.4 angstrom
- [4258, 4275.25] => 0.7 angstrom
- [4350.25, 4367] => -1.5 angstrom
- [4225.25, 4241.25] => 1.3 angstrom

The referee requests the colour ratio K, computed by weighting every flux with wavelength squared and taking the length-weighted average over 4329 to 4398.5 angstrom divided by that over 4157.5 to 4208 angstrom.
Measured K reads 1.2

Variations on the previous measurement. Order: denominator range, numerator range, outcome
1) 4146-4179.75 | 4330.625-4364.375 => 1.23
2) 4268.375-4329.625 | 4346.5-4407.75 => 1.26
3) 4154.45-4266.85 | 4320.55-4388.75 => 1.18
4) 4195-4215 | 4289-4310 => 0.84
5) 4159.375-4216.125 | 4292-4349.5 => 1.04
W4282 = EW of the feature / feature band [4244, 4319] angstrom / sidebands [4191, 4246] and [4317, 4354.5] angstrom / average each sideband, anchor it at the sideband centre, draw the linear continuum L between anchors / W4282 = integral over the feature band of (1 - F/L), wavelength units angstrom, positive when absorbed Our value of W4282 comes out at 5.4 angstrom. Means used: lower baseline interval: 28.7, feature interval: 28.2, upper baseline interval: 32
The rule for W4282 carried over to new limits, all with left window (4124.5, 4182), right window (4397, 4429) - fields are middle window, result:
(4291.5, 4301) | 2.3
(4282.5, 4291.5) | 0.9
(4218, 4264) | 1.1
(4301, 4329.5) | 3.2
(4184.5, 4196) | 0.4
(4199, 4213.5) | 0.2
